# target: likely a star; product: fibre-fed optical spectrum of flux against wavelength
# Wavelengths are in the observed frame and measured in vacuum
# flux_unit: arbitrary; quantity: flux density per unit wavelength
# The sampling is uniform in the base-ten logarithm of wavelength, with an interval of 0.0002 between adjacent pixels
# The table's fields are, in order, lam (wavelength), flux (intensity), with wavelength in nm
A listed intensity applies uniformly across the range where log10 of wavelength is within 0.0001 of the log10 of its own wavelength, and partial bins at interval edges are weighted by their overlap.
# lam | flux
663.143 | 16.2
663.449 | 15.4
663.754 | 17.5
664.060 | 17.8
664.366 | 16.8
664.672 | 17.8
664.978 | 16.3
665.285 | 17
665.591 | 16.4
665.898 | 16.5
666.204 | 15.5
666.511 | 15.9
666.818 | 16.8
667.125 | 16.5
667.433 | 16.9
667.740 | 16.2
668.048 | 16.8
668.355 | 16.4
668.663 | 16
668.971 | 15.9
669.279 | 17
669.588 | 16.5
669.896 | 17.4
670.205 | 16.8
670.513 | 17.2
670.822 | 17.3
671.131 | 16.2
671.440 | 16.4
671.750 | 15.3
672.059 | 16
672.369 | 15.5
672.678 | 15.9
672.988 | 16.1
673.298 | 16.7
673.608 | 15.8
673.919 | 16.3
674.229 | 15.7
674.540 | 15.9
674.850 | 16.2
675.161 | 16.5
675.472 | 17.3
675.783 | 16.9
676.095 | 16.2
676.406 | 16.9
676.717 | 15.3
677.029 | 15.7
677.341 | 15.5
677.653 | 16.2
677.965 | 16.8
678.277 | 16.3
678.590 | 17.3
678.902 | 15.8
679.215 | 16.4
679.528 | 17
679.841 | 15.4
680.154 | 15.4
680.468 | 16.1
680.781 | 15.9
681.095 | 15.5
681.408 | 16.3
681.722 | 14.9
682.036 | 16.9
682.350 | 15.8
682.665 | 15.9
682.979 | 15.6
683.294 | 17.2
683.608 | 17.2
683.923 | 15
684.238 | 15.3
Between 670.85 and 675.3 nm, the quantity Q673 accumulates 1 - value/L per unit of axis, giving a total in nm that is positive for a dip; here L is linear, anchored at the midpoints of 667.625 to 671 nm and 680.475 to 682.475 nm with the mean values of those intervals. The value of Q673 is 0.10 nm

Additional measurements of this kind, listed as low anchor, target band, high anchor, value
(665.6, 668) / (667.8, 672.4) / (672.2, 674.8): -0.08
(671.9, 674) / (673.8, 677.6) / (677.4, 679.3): 0.01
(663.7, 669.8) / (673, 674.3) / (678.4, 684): 0.02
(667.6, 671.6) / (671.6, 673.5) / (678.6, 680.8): 0.06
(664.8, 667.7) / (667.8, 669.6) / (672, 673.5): -0.02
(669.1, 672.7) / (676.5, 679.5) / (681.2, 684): 0.01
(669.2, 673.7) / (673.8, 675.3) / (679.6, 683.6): 0.02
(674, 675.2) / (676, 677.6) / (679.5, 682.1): 0.01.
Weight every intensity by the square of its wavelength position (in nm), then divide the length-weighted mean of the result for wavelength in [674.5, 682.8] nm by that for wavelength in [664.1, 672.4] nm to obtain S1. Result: 1.01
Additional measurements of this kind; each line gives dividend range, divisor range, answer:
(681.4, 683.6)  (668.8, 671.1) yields 1.00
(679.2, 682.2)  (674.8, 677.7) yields 0.99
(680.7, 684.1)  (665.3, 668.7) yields 1.02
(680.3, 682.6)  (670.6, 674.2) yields 1.01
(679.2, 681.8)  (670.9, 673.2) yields 1.02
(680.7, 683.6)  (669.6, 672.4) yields 1.01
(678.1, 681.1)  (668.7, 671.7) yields 1.00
